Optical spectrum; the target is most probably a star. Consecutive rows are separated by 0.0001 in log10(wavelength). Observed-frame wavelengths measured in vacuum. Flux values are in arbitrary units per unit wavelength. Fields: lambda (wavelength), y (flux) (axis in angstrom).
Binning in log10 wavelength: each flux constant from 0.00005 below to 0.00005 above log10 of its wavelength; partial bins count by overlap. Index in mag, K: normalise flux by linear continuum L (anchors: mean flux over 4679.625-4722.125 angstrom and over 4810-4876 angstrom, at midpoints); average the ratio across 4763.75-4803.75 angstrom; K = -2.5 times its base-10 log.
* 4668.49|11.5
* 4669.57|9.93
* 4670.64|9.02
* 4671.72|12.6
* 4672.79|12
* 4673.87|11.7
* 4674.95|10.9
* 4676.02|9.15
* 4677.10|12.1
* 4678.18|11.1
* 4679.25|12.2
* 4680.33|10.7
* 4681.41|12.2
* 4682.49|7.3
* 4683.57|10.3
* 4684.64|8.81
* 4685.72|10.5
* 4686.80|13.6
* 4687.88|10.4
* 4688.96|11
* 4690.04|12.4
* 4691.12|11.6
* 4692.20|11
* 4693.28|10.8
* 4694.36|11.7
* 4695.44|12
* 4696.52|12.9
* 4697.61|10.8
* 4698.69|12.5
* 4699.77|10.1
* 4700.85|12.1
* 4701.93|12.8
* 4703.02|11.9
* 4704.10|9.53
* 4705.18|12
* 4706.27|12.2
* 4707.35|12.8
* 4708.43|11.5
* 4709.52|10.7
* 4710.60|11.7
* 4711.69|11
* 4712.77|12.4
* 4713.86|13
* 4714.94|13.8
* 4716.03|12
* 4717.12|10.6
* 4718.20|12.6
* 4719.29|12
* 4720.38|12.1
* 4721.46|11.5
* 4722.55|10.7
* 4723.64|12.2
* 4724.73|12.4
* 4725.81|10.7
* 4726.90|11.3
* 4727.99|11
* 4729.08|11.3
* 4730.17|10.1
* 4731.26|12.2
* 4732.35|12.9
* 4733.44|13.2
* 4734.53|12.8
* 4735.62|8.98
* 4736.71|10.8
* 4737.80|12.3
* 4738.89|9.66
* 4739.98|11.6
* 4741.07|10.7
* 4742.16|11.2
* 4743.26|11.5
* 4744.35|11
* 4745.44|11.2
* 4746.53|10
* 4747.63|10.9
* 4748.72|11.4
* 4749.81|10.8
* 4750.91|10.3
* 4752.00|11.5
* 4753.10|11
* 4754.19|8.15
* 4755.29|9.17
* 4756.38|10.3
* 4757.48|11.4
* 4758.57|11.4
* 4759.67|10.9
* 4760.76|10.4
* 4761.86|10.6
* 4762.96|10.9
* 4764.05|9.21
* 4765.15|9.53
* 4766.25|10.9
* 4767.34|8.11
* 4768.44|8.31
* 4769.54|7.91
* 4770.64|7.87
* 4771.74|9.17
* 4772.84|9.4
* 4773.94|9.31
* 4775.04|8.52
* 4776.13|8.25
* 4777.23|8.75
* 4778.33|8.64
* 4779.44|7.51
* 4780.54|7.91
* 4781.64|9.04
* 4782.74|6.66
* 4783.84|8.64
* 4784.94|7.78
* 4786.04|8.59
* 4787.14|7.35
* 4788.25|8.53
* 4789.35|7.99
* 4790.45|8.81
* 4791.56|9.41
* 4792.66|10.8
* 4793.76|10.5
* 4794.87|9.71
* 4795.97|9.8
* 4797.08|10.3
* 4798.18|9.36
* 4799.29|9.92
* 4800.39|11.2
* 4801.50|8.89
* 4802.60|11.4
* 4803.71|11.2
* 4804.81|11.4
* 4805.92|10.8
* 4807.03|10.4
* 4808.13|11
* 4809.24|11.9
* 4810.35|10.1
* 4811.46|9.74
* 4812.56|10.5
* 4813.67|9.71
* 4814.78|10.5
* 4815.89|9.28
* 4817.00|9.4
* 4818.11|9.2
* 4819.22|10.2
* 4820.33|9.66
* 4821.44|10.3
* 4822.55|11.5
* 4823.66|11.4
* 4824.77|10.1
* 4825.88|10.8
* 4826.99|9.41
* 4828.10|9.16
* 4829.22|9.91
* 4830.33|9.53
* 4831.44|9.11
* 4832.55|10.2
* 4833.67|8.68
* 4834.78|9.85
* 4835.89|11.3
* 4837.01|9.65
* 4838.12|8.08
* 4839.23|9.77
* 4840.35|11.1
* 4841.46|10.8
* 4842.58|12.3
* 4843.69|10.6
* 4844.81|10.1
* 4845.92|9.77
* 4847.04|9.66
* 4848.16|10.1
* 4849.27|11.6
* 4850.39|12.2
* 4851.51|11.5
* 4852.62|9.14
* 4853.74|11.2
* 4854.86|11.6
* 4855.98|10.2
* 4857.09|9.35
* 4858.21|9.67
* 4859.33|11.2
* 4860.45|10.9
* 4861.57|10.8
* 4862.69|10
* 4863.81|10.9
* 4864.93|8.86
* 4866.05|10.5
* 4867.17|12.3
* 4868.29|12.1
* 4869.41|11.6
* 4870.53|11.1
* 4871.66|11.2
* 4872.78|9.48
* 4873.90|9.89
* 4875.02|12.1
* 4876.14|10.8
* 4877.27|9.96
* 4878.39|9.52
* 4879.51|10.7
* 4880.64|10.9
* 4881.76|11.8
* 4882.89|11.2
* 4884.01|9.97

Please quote 0.20 mag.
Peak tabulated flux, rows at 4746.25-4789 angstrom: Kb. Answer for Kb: 11.5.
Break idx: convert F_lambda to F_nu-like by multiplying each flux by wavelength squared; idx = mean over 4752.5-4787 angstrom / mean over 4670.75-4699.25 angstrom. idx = 0.8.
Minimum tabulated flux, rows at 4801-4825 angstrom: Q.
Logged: 8.89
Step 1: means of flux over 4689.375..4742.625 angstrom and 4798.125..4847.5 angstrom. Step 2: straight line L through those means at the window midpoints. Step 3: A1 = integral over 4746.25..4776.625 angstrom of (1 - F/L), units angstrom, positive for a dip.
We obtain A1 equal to 3.3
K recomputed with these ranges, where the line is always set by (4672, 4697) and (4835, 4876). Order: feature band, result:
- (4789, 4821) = 0.07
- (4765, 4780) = 0.24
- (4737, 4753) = 0.00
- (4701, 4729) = -0.07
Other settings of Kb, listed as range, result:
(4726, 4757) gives 13.2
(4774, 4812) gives 11.9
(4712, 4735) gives 13.8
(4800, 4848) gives 12.3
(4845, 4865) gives 12.2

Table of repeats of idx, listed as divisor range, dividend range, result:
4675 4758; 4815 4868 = 0.96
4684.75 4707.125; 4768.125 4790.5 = 0.75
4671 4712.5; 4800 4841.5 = 0.95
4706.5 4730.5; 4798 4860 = 0.92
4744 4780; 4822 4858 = 1.09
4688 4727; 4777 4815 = 0.85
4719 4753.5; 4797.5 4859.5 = 0.95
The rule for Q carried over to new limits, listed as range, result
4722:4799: 6.66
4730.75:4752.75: 8.98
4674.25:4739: 7.3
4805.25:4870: 8.08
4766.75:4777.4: 7.87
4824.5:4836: 8.68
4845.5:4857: 9.14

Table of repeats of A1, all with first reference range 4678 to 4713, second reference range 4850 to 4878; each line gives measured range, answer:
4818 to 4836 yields 1.4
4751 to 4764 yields 0.8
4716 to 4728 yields -0.4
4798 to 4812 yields 0.4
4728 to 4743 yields -0.2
